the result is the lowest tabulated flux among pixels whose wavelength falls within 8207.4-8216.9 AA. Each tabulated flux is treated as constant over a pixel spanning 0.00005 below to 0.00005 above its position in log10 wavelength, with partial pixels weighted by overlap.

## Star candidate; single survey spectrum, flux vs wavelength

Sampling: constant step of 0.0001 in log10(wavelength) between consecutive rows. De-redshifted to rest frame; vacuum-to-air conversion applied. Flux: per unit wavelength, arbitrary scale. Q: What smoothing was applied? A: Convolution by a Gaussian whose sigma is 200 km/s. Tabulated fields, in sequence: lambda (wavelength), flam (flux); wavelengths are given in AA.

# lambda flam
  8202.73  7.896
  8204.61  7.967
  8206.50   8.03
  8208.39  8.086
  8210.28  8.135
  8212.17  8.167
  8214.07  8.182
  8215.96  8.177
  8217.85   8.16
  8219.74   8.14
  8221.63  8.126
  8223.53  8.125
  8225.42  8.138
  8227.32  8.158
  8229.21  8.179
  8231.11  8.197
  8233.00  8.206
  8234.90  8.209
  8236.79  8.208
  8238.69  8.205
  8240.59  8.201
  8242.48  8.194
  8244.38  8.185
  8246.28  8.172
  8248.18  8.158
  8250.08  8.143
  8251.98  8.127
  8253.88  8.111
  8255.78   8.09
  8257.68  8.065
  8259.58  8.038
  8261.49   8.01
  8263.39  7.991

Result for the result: 8.086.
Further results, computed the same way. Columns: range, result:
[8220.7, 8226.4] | 8.125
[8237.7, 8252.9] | 8.127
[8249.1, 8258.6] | 8.065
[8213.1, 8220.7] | 8.14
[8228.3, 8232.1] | 8.179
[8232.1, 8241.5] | 8.201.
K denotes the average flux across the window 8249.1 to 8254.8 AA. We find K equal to 8.13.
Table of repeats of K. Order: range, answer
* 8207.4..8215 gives 8.13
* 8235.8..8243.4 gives 8.21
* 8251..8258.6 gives 8.1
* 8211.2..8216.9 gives 8.17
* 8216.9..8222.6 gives 8.14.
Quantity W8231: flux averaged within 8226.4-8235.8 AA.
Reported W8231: 8.19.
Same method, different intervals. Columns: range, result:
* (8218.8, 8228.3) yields 8.14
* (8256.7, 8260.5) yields 8.06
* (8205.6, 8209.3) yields 8.06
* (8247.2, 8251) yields 8.15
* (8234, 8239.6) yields 8.21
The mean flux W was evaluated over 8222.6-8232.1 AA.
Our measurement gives 8.16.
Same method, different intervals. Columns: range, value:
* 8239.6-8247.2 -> 8.19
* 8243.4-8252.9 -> 8.15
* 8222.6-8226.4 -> 8.13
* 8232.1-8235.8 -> 8.2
